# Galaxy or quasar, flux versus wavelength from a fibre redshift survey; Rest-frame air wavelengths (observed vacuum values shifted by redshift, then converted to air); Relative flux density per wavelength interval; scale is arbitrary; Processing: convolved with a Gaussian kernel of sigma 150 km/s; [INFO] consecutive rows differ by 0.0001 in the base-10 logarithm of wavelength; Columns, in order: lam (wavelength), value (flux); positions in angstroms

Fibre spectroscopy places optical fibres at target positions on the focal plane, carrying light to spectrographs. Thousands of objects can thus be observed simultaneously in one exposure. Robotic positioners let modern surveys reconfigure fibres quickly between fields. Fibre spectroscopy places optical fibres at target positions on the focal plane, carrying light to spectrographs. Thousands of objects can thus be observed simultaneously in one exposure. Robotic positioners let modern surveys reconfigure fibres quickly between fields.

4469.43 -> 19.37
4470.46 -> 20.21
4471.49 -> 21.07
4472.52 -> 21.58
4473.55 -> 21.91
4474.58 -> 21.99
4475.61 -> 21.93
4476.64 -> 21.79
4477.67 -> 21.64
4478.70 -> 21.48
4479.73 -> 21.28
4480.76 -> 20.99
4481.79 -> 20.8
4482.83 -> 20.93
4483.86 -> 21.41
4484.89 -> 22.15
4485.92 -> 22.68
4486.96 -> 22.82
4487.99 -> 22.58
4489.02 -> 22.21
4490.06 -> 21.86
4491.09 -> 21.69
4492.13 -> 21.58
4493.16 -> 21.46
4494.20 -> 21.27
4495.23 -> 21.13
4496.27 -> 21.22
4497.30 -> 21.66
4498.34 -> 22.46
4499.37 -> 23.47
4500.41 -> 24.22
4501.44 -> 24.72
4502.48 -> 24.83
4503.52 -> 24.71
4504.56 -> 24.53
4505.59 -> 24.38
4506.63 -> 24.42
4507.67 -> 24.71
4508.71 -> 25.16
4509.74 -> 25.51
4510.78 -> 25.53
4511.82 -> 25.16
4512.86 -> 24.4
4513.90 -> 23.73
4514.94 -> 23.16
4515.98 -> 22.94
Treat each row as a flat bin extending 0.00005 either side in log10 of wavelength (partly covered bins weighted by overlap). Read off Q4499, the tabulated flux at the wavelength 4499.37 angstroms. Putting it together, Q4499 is 23.47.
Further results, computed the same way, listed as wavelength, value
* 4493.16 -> 21.46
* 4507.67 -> 24.71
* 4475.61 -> 21.93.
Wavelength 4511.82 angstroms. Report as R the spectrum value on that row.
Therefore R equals 25.16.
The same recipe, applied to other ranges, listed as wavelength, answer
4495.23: 21.13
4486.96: 22.82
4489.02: 22.21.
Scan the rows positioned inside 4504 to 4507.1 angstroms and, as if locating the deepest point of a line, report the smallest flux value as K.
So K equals 24.38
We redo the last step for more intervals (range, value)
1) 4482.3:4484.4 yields 20.93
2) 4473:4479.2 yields 21.48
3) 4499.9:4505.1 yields 24.22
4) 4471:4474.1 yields 21.07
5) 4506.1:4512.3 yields 24.42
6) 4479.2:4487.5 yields 20.8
